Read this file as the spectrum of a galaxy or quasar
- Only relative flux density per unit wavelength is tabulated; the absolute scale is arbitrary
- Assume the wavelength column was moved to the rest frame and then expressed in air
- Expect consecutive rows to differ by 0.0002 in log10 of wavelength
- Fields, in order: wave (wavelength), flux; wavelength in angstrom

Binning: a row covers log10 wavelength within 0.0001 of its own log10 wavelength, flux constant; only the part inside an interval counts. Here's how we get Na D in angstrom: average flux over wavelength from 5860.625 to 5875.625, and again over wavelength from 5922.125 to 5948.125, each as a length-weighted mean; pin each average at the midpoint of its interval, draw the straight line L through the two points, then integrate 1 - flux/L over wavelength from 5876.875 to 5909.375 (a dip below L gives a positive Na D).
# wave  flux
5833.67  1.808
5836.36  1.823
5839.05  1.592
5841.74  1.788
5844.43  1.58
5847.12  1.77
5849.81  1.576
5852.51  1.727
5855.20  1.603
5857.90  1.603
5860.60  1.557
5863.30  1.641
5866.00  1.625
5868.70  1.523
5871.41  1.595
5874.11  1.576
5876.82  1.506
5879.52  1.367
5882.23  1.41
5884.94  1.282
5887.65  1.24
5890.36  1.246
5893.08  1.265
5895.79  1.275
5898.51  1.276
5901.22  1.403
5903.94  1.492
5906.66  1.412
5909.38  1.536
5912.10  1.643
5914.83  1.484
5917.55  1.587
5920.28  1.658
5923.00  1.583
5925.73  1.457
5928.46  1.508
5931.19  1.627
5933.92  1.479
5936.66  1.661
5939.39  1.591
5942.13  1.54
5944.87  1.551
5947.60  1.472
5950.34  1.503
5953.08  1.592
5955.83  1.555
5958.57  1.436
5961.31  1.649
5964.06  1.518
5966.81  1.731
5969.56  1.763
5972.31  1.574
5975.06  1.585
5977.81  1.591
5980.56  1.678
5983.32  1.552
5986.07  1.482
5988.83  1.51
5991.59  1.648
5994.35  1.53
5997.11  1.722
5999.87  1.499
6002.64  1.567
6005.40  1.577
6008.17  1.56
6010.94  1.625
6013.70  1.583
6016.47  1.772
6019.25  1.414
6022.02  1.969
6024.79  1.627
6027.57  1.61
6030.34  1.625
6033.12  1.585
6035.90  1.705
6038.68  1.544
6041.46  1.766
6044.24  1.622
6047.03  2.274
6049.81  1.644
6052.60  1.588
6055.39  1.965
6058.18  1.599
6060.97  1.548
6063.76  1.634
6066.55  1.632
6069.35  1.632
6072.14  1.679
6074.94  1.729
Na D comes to 4.6 angstrom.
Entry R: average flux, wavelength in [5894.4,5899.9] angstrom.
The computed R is 1.28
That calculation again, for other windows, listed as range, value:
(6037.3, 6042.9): 1.66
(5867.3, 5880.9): 1.51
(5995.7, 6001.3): 1.61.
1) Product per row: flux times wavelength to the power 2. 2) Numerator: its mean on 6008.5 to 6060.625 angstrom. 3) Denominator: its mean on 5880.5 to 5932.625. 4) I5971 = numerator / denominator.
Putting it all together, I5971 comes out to 1.22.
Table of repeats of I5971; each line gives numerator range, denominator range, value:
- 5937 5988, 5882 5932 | 1.12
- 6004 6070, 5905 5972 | 1.10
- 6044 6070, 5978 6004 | 1.11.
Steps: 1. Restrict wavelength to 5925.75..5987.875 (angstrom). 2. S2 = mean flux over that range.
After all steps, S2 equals 1.57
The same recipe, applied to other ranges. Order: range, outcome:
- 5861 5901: 1.42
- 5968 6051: 1.64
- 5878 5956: 1.47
